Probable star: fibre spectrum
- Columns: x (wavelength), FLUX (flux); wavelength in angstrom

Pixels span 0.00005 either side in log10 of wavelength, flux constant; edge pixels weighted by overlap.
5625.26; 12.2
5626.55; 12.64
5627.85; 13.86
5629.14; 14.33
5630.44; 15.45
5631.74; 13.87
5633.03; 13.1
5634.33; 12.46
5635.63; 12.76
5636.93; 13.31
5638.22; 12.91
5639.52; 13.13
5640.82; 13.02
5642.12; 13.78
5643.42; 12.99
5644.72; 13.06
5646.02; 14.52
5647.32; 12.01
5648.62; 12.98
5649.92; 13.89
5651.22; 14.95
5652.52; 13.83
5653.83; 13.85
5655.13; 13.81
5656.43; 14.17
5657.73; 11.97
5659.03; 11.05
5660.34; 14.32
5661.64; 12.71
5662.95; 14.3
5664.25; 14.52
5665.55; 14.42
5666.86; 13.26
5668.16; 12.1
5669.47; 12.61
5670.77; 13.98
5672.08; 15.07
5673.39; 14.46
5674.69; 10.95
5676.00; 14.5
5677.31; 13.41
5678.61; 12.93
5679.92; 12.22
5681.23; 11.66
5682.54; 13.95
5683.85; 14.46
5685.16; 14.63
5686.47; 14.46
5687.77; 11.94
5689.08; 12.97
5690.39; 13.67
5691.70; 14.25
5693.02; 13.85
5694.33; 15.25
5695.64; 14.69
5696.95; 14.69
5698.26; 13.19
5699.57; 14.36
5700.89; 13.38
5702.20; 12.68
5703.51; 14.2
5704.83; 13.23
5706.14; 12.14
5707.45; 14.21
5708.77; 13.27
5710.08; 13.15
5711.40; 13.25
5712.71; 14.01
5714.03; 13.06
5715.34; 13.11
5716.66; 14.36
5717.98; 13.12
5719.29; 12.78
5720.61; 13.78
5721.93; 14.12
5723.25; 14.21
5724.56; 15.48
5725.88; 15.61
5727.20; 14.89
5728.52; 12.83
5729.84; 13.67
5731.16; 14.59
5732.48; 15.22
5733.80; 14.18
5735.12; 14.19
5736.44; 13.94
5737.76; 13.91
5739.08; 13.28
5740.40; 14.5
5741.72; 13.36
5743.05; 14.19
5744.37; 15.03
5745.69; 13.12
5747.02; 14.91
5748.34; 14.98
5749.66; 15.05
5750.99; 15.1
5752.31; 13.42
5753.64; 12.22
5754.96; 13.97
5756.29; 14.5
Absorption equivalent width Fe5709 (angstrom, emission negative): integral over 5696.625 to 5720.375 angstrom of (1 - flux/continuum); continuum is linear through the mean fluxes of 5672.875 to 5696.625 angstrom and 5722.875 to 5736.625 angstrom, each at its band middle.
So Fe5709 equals 1.0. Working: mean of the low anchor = 13.6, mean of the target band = 13.4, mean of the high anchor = 14.5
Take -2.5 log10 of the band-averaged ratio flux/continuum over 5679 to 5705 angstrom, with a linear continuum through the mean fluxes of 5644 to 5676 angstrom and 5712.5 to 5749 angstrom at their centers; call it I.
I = 0.01 mag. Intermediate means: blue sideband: 13.5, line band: 13.7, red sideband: 14.1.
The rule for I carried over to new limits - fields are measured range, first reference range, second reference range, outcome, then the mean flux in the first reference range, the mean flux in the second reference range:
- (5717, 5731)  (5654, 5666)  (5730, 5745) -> 0.00 mag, 13.5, 14.2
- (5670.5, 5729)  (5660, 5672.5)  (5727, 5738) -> 0.02 mag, 13.7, 14.1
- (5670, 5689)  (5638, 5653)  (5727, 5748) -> 0.02 mag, 13.4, 14.1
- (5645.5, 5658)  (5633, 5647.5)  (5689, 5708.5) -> -0.03 mag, 13.1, 13.8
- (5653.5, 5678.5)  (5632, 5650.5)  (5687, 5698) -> 0.01 mag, 13.2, 13.9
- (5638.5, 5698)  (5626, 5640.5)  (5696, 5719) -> -0.01 mag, 13.4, 13.5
